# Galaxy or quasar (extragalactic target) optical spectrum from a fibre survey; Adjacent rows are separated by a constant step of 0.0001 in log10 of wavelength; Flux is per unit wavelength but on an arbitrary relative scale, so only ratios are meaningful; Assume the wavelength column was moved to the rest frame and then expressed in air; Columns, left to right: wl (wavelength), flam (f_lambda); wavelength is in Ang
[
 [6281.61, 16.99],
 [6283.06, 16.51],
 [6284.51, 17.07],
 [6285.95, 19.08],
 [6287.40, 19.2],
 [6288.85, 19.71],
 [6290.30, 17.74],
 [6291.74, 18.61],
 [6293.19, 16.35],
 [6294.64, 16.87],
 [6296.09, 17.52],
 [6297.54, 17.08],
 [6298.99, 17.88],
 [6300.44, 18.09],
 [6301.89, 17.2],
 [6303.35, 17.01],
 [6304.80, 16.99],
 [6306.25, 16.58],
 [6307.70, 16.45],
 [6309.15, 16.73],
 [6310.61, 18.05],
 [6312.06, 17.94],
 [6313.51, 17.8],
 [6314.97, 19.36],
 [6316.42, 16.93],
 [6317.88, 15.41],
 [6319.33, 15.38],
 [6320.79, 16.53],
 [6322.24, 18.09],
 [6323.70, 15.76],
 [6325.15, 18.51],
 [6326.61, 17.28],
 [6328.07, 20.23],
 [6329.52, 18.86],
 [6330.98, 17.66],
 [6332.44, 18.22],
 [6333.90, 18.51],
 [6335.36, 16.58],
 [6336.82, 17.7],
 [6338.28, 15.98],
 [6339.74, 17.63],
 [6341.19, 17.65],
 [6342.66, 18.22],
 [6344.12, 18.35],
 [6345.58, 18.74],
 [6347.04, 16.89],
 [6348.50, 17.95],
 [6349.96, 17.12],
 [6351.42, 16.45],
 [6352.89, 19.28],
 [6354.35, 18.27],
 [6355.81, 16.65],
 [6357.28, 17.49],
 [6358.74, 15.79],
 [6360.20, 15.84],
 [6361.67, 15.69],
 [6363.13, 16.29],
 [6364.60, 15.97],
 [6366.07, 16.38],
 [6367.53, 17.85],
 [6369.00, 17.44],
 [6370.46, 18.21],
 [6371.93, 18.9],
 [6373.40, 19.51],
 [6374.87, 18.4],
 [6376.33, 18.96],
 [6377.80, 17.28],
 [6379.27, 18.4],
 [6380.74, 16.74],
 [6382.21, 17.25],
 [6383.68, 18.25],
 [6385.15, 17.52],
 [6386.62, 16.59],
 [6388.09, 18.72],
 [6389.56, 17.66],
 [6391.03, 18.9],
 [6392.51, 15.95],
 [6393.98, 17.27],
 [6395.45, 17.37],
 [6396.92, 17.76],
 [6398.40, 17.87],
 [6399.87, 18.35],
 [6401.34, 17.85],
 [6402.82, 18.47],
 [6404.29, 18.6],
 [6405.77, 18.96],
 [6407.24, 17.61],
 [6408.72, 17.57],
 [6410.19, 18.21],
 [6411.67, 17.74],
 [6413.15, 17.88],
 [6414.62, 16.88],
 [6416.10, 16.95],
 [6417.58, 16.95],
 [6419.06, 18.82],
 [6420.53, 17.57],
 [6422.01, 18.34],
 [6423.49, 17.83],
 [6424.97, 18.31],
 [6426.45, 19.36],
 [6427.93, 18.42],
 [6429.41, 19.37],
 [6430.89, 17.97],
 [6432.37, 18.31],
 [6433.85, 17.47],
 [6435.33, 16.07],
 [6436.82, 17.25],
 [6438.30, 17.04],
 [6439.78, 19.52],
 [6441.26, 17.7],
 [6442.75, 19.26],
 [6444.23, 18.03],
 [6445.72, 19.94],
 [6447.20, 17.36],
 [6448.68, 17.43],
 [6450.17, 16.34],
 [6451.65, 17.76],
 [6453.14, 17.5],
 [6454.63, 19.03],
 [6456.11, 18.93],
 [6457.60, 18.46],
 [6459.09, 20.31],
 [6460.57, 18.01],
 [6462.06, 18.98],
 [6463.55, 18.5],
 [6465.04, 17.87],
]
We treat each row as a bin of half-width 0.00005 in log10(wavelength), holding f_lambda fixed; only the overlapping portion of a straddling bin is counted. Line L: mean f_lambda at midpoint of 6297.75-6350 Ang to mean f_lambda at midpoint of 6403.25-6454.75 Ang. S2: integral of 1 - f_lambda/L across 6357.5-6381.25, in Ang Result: 0.5 Ang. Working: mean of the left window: 17.5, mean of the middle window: 17.4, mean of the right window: 18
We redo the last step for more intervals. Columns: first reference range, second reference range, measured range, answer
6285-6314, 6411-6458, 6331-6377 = 0.70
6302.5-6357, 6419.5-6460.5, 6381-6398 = 0.31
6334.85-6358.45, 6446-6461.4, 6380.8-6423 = 0.25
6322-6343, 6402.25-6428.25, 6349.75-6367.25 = 1.04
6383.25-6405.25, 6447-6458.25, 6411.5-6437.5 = -0.03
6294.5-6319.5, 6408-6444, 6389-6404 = 0.00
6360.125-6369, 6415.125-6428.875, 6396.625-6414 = -0.48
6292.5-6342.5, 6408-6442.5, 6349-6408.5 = 0.29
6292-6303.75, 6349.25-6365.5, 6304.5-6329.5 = -0.31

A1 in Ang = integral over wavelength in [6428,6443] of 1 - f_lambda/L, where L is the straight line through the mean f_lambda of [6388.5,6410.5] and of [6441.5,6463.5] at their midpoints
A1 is 0.2 Ang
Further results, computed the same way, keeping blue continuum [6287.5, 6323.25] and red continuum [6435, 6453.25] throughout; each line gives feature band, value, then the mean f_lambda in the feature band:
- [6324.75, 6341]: -0.42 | 17.9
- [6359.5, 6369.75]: 0.62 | 16.5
